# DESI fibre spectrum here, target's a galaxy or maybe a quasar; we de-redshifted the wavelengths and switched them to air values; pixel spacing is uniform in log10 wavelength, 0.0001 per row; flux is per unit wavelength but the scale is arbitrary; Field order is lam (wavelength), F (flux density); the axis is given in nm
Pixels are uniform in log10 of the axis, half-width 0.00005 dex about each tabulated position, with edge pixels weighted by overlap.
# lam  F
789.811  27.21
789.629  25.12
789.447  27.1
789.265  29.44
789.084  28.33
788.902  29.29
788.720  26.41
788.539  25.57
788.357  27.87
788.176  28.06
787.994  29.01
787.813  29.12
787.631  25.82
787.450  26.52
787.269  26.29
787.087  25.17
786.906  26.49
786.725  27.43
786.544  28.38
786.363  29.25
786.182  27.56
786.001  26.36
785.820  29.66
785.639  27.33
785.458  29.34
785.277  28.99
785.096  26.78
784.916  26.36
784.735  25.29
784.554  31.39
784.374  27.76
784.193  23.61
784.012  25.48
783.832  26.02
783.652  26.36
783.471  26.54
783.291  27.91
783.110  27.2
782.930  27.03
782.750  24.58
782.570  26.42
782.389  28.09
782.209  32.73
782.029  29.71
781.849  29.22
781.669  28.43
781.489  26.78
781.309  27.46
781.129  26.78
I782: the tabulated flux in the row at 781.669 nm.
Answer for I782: 28.43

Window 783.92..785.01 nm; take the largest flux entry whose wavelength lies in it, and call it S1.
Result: 31.39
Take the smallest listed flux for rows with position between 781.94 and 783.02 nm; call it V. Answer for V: 24.58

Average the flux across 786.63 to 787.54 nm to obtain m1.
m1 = 26.4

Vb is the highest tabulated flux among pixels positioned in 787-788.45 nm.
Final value 29.12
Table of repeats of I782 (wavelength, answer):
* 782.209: 32.73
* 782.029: 29.71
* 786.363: 29.25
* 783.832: 26.02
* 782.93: 27.03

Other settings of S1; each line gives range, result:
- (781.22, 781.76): 28.43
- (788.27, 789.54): 29.44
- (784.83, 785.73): 29.34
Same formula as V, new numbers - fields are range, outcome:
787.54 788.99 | 25.57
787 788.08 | 25.17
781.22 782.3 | 26.78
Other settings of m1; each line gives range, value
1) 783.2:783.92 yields 26.7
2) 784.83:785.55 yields 27.9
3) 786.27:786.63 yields 28.8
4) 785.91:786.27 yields 27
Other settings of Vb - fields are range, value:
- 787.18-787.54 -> 26.52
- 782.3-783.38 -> 28.09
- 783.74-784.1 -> 26.02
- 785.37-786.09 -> 29.66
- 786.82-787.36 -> 26.49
